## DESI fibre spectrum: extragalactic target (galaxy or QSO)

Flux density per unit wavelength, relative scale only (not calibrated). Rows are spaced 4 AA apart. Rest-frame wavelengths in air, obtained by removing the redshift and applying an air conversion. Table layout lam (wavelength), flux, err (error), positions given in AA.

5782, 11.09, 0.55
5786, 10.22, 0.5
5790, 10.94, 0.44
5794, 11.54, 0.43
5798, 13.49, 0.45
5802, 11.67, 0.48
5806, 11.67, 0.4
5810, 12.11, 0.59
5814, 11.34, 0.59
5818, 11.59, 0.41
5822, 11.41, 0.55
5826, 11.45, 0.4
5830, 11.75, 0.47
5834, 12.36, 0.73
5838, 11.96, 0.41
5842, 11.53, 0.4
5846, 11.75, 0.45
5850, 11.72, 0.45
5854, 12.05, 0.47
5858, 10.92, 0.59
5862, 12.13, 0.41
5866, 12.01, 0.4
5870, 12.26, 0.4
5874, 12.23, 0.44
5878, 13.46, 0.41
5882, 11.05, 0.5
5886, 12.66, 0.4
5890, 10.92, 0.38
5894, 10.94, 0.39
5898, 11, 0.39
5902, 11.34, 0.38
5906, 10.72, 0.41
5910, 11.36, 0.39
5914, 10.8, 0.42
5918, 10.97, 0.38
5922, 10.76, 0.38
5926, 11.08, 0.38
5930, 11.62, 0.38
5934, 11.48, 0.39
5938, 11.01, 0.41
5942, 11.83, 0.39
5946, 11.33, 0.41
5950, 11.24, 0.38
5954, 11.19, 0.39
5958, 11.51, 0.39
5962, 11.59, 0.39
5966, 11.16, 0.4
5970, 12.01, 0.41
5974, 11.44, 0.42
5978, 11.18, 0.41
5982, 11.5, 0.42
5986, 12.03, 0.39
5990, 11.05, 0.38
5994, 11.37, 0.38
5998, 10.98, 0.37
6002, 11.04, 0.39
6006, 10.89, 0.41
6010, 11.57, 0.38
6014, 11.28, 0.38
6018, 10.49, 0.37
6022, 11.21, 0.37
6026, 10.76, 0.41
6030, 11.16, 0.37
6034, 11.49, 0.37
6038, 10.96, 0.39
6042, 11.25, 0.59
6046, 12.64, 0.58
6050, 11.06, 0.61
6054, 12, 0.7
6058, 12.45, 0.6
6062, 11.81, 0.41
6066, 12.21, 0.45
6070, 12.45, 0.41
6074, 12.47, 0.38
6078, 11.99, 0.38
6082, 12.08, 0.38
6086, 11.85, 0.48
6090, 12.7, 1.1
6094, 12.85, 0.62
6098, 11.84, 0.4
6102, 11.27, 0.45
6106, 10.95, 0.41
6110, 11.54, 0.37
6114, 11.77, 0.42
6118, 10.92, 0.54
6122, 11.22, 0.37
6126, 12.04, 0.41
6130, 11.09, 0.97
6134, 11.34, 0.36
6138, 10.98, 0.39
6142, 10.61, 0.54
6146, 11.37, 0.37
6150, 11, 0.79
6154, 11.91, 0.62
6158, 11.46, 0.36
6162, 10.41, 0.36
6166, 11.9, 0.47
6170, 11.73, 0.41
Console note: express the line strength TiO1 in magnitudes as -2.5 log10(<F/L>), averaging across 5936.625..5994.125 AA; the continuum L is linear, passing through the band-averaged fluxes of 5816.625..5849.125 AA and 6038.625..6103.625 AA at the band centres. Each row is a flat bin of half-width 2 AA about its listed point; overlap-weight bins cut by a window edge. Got 0.043 mag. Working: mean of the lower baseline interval 11.7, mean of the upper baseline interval 12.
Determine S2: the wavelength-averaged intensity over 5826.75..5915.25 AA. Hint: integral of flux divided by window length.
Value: 11.7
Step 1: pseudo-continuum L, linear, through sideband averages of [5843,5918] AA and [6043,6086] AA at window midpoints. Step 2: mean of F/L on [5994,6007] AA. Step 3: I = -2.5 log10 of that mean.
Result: 0.08 mag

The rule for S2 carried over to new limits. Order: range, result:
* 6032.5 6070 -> 11.8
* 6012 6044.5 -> 11.1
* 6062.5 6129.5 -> 11.9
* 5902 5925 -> 11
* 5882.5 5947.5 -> 11.2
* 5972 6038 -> 11.2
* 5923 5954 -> 11.3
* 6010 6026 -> 11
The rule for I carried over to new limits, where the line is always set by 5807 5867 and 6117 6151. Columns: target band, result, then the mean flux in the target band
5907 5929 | 0.06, 11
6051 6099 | -0.08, 12.2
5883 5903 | 0.03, 11.4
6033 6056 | -0.02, 11.6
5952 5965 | 0.01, 11.4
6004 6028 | 0.04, 11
